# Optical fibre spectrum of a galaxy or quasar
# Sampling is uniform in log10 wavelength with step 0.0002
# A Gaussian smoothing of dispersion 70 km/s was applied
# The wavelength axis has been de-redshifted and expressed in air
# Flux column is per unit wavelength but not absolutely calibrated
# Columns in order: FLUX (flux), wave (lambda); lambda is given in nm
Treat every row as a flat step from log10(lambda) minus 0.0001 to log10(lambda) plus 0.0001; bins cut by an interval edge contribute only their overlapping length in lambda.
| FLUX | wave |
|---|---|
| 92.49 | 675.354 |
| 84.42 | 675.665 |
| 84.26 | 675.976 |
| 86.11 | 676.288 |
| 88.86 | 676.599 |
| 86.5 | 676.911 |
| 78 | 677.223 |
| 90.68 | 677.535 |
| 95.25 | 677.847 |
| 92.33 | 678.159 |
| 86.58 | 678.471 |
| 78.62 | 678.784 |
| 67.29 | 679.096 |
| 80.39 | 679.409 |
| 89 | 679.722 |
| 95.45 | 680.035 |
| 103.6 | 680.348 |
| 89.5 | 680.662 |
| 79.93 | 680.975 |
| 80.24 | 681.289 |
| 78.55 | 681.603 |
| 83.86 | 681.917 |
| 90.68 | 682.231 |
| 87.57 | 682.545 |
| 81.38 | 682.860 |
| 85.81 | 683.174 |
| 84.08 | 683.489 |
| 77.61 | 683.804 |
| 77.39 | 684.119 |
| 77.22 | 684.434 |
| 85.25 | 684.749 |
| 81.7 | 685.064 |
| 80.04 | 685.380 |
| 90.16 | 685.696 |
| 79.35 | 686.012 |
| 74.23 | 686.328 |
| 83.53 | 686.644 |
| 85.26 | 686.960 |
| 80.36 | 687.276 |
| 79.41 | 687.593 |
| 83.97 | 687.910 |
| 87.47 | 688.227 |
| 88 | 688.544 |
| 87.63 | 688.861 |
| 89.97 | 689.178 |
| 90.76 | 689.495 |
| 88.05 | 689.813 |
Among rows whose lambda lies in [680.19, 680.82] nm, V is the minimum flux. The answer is 89.5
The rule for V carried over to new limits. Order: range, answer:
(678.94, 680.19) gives 67.29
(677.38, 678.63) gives 86.58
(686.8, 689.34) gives 79.41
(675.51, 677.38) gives 78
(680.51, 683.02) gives 78.55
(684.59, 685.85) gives 80.04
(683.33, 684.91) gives 77.22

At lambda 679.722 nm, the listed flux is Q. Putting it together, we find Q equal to 89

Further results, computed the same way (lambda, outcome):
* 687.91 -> 83.97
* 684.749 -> 85.25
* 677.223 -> 78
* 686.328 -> 74.23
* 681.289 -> 80.24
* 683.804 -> 77.61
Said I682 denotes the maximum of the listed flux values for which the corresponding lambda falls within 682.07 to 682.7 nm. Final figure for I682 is 90.68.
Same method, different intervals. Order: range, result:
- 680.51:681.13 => 89.5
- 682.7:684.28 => 85.81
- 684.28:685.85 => 90.16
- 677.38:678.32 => 95.25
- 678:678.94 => 92.33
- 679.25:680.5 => 103.6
